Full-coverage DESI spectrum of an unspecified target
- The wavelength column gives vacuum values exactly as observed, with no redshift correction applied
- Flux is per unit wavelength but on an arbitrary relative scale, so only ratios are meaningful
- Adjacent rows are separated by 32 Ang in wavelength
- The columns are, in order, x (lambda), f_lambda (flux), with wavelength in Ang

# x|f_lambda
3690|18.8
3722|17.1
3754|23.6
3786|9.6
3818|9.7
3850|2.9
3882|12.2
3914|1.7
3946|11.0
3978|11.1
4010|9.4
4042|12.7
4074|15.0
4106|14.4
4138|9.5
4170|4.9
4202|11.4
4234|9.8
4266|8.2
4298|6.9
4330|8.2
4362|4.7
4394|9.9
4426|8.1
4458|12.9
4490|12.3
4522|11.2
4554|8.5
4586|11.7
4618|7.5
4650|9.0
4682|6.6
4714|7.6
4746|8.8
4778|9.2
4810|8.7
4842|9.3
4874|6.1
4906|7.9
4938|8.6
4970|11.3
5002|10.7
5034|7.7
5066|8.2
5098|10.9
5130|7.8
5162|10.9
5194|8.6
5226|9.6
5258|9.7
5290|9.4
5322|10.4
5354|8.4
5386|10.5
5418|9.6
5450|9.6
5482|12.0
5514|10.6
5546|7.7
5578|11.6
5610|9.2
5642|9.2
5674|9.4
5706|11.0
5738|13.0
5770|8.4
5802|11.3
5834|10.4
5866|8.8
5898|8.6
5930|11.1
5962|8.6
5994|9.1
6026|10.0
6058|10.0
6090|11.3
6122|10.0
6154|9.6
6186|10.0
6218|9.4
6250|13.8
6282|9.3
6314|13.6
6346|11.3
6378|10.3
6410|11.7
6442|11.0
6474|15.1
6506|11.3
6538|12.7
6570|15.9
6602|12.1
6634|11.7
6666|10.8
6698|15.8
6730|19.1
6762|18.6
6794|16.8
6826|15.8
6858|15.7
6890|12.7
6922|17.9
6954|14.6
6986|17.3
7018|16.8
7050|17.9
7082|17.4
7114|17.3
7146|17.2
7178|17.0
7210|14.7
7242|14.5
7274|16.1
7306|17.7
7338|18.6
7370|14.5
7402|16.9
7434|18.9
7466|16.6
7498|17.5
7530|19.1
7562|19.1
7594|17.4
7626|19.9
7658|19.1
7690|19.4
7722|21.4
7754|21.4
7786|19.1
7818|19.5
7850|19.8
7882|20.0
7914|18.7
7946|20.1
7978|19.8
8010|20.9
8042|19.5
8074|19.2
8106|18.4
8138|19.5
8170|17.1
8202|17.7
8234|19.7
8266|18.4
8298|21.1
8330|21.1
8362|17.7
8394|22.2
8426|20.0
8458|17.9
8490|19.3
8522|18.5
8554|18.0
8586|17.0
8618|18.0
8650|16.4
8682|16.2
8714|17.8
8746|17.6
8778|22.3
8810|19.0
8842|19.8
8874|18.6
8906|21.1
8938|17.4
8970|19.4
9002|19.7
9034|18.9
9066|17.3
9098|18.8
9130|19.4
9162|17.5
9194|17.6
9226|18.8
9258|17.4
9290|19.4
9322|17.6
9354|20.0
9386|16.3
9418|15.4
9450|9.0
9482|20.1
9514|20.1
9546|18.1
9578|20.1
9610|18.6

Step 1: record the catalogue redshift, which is 0.677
